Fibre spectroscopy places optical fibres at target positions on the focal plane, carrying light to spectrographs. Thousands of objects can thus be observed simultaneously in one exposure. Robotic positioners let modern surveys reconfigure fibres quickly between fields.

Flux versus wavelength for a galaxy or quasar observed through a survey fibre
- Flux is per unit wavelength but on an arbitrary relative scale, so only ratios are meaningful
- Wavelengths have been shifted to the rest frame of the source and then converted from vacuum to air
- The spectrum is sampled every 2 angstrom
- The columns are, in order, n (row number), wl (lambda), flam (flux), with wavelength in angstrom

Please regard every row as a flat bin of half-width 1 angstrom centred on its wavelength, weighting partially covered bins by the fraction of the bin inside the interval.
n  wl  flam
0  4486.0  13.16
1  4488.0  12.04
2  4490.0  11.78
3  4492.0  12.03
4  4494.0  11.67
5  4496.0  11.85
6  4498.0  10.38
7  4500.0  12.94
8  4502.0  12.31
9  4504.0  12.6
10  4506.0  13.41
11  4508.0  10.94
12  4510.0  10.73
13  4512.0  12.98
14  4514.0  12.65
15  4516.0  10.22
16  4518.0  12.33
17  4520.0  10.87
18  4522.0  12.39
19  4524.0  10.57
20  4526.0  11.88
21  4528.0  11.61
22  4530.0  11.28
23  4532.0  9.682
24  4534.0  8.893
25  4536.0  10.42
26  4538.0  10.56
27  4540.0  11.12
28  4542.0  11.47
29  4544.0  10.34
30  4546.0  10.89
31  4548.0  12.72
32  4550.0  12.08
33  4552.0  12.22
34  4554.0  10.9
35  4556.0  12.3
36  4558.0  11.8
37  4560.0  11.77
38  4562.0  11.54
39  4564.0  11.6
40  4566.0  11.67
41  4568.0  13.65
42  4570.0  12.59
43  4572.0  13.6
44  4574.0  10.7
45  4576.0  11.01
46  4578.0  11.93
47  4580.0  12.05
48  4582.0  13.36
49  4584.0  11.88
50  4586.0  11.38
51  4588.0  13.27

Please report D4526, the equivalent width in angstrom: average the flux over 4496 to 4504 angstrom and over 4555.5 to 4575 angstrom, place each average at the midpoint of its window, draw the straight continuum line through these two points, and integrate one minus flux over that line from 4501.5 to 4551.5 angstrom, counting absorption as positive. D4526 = 2.6 angstrom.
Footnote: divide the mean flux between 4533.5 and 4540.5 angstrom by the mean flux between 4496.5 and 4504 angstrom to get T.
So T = 0.9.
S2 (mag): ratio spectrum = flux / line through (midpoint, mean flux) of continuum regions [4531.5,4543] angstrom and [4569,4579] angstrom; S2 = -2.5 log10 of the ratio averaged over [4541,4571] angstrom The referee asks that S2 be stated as -0.06 mag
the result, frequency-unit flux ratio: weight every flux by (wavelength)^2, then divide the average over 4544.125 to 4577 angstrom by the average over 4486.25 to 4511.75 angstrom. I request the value 1.0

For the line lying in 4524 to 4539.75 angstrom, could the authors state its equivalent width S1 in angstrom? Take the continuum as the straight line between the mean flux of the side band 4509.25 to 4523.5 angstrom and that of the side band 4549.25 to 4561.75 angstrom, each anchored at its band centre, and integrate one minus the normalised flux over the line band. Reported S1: 1.5 angstrom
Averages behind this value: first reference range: 11.7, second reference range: 11.8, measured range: 10.6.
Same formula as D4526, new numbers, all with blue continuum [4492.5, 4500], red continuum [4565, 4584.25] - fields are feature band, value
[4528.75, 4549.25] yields 2.0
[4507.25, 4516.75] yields 0.1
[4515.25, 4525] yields 0.4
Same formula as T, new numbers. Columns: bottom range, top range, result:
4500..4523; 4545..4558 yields 0.99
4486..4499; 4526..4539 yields 0.90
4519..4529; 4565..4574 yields 1.10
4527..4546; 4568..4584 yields 1.15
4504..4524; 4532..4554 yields 0.93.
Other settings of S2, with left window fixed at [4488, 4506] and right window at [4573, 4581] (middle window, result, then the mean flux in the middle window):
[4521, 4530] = 0.02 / 11.6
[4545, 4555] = -0.01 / 11.8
